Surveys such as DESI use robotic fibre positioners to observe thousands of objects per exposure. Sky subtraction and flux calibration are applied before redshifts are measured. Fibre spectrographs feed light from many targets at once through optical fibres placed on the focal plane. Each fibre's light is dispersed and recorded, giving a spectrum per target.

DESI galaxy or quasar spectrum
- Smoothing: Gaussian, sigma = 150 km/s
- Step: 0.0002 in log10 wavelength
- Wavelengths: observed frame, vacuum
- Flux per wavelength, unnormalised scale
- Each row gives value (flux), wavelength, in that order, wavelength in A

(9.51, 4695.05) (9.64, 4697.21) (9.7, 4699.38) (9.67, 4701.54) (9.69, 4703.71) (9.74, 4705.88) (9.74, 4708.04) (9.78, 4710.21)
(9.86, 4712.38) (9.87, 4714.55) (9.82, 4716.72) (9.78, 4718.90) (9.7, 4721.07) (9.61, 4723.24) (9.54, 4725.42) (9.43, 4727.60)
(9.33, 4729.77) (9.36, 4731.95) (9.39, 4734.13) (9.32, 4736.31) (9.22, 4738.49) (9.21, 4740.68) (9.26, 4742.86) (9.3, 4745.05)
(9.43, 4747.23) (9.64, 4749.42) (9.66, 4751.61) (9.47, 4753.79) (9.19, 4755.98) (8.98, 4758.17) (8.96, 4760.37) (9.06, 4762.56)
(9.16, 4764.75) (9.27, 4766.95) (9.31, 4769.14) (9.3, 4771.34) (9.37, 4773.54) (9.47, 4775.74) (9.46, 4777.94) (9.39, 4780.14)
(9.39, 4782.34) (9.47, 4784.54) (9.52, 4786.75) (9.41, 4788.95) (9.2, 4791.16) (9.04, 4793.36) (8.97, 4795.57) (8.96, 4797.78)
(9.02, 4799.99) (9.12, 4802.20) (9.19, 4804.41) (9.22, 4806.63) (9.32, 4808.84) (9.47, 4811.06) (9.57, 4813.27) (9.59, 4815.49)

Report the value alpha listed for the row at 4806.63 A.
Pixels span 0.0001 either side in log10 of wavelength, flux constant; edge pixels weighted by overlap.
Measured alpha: 9.22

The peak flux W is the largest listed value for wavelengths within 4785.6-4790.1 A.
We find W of 9.52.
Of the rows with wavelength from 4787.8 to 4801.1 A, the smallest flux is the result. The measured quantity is 8.96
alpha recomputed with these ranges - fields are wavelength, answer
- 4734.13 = 9.39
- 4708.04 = 9.74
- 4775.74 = 9.47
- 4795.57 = 8.97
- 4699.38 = 9.7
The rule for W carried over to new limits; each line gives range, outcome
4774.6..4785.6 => 9.47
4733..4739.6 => 9.39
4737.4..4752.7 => 9.66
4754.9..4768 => 9.27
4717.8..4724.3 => 9.78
